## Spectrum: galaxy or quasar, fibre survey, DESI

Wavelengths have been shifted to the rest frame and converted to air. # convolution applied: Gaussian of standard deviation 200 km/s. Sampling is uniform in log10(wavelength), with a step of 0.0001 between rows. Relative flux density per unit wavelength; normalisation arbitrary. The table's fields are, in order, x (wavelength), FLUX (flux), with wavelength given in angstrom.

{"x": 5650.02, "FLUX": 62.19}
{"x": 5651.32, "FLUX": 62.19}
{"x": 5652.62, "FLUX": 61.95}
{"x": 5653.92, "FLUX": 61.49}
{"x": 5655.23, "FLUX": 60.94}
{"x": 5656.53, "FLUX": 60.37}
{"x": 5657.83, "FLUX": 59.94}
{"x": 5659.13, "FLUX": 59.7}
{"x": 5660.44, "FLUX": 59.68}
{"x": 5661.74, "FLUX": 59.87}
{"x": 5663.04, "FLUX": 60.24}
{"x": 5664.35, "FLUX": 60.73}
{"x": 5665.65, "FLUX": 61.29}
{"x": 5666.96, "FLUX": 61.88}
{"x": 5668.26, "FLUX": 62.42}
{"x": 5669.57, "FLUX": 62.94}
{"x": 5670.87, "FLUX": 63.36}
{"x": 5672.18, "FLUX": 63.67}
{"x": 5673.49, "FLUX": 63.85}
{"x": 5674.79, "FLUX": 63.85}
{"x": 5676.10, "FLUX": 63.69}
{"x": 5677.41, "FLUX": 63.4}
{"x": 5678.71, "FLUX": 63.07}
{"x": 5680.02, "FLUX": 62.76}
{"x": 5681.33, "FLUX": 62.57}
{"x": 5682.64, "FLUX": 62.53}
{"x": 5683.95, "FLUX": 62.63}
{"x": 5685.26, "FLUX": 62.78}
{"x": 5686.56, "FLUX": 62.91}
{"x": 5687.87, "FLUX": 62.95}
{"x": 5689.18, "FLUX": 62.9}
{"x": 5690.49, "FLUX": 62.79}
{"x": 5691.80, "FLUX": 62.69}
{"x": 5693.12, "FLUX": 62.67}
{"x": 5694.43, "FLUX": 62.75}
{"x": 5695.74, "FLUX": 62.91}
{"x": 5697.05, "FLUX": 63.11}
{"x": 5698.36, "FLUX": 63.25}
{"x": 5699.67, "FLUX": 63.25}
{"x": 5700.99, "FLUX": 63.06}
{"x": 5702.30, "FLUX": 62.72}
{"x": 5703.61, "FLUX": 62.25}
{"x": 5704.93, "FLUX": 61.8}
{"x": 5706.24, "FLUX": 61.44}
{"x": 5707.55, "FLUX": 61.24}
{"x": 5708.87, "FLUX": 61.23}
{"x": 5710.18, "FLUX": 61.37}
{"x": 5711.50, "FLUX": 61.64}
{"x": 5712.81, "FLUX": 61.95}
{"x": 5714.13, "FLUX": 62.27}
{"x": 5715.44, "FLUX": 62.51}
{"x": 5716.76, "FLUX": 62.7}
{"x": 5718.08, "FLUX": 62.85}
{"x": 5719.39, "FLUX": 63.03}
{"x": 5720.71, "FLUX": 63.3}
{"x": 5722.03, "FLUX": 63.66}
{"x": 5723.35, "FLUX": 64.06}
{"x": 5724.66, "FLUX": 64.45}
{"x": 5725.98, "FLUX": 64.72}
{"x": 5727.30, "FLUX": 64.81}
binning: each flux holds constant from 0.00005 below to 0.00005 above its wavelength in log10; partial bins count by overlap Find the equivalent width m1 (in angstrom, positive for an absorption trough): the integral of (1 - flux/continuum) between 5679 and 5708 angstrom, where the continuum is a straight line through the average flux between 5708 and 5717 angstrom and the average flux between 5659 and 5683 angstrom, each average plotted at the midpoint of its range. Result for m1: -0.29 angstrom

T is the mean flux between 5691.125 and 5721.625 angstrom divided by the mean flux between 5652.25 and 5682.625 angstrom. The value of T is 1.0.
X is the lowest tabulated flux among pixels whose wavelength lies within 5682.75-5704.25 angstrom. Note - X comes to 62.25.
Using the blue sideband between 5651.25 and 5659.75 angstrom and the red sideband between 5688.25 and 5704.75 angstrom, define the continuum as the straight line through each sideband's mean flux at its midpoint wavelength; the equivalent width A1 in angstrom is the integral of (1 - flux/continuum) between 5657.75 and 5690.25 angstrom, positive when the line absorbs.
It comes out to -0.3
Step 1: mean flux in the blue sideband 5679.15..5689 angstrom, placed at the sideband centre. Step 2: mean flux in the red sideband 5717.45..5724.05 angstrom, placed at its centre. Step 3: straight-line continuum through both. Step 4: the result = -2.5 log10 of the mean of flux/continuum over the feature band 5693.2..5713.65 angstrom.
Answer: 0.01 mag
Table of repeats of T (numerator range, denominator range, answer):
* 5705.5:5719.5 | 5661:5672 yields 1.01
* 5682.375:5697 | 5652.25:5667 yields 1.04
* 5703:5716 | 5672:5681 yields 0.97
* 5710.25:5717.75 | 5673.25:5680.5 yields 0.98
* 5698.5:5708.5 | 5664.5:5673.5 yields 1.00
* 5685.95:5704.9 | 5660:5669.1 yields 1.03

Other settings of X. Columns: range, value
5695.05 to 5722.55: 61.23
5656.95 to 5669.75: 59.68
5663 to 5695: 60.24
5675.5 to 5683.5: 62.53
